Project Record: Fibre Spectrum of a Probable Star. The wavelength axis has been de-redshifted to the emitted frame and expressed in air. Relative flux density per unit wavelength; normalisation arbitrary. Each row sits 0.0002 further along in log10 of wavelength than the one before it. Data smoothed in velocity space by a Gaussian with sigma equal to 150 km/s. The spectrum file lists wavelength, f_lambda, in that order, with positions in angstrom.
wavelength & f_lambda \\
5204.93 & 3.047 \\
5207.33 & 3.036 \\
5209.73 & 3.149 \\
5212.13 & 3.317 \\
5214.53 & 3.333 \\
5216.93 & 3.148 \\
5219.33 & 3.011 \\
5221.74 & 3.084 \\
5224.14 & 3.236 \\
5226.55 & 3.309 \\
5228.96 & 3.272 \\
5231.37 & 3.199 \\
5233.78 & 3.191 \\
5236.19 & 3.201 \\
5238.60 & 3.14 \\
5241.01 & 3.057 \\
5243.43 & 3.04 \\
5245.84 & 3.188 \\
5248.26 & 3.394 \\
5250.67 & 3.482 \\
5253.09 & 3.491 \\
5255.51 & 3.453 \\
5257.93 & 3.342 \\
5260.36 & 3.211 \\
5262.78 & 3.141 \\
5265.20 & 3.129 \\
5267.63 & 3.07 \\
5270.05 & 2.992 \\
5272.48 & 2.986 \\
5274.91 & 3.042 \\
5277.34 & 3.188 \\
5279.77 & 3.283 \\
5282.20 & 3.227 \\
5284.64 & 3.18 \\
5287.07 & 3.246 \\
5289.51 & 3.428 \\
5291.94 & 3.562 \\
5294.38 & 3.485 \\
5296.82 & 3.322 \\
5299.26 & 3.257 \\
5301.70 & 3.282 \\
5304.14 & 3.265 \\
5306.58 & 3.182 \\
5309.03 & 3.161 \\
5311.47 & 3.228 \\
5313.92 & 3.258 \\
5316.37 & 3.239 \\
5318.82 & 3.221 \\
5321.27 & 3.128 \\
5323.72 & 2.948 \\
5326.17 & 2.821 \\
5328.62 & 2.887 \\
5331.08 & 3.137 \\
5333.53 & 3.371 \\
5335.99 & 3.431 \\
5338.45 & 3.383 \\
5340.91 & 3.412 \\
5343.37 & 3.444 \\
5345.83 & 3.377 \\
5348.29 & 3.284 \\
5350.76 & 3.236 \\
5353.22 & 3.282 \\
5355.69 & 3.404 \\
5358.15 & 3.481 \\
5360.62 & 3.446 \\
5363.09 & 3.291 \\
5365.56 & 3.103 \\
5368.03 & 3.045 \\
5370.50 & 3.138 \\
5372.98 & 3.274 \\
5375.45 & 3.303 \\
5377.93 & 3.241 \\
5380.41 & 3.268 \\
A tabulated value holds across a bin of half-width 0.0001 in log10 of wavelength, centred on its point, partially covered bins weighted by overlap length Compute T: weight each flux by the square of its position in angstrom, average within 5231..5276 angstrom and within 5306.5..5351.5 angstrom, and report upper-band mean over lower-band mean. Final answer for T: 1.04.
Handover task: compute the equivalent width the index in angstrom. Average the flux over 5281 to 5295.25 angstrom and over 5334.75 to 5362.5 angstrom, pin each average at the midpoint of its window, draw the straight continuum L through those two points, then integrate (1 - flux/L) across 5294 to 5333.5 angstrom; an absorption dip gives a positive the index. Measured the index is 2.2 angstrom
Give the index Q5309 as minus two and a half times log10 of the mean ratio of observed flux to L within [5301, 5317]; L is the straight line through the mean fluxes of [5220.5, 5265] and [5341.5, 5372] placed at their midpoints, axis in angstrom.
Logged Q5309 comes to 0.02 mag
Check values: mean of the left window 3.24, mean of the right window 3.3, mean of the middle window 3.23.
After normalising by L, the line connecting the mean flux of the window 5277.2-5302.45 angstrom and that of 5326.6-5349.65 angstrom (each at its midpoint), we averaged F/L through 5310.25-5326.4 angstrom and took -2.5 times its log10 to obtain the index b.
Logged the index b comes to 0.05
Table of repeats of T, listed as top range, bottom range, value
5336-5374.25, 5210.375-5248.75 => 1.09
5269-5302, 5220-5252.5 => 1.03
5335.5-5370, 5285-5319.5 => 1.03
